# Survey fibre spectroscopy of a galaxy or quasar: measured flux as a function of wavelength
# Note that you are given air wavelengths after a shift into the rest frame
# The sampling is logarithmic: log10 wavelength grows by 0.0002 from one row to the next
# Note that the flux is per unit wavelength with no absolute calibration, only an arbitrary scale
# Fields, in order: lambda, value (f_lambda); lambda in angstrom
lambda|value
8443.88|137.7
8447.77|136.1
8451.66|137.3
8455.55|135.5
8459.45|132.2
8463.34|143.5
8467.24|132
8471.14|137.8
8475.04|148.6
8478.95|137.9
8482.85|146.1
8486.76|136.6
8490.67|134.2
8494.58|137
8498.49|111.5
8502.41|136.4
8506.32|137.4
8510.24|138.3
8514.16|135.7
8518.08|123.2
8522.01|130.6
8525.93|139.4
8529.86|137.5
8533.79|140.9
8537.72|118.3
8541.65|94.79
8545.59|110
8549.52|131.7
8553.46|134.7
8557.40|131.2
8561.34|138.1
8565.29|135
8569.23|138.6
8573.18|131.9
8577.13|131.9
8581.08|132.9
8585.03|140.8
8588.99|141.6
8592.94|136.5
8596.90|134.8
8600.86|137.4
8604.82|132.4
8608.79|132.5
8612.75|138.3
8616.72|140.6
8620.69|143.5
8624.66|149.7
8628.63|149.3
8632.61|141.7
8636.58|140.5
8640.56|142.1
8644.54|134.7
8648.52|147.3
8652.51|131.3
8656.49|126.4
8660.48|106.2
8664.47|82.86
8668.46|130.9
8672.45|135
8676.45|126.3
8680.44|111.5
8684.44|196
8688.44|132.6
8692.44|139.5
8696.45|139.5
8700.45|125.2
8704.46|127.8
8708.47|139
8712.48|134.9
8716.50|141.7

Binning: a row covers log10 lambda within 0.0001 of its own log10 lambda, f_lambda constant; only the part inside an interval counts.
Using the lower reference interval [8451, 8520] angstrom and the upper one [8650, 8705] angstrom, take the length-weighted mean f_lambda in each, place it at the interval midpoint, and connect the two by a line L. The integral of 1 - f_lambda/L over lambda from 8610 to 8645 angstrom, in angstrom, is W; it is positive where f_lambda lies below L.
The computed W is -3.0 angstrom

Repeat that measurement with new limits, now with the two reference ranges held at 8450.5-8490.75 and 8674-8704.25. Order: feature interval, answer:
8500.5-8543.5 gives 2.5 angstrom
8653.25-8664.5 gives 2.1 angstrom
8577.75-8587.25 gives 0.1 angstrom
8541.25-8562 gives 2.1 angstrom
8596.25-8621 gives 0.3 angstrom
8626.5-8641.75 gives -0.6 angstrom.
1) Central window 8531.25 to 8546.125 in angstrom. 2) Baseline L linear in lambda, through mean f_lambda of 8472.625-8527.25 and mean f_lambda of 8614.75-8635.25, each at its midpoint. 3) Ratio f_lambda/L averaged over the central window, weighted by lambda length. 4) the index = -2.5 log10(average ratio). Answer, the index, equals 0.177 mag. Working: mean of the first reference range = 135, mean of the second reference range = 145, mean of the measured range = 117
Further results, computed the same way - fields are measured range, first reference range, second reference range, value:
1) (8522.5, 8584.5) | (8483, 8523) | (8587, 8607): 0.04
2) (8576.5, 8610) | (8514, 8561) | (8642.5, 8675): -0.08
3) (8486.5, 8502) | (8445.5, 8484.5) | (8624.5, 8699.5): 0.07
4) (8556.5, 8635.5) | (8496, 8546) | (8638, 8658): -0.04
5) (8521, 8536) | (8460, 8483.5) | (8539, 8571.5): -0.05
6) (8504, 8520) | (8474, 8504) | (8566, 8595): 0.02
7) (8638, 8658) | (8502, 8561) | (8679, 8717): 0.00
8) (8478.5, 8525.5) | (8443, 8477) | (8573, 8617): 0.03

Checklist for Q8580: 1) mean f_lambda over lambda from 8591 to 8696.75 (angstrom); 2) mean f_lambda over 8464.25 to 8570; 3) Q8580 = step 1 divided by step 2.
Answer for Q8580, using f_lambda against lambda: 1.0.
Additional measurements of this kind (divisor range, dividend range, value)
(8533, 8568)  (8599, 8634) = 1.12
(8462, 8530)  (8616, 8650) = 1.06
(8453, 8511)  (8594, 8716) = 0.99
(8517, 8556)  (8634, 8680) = 1.01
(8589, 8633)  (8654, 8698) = 0.93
